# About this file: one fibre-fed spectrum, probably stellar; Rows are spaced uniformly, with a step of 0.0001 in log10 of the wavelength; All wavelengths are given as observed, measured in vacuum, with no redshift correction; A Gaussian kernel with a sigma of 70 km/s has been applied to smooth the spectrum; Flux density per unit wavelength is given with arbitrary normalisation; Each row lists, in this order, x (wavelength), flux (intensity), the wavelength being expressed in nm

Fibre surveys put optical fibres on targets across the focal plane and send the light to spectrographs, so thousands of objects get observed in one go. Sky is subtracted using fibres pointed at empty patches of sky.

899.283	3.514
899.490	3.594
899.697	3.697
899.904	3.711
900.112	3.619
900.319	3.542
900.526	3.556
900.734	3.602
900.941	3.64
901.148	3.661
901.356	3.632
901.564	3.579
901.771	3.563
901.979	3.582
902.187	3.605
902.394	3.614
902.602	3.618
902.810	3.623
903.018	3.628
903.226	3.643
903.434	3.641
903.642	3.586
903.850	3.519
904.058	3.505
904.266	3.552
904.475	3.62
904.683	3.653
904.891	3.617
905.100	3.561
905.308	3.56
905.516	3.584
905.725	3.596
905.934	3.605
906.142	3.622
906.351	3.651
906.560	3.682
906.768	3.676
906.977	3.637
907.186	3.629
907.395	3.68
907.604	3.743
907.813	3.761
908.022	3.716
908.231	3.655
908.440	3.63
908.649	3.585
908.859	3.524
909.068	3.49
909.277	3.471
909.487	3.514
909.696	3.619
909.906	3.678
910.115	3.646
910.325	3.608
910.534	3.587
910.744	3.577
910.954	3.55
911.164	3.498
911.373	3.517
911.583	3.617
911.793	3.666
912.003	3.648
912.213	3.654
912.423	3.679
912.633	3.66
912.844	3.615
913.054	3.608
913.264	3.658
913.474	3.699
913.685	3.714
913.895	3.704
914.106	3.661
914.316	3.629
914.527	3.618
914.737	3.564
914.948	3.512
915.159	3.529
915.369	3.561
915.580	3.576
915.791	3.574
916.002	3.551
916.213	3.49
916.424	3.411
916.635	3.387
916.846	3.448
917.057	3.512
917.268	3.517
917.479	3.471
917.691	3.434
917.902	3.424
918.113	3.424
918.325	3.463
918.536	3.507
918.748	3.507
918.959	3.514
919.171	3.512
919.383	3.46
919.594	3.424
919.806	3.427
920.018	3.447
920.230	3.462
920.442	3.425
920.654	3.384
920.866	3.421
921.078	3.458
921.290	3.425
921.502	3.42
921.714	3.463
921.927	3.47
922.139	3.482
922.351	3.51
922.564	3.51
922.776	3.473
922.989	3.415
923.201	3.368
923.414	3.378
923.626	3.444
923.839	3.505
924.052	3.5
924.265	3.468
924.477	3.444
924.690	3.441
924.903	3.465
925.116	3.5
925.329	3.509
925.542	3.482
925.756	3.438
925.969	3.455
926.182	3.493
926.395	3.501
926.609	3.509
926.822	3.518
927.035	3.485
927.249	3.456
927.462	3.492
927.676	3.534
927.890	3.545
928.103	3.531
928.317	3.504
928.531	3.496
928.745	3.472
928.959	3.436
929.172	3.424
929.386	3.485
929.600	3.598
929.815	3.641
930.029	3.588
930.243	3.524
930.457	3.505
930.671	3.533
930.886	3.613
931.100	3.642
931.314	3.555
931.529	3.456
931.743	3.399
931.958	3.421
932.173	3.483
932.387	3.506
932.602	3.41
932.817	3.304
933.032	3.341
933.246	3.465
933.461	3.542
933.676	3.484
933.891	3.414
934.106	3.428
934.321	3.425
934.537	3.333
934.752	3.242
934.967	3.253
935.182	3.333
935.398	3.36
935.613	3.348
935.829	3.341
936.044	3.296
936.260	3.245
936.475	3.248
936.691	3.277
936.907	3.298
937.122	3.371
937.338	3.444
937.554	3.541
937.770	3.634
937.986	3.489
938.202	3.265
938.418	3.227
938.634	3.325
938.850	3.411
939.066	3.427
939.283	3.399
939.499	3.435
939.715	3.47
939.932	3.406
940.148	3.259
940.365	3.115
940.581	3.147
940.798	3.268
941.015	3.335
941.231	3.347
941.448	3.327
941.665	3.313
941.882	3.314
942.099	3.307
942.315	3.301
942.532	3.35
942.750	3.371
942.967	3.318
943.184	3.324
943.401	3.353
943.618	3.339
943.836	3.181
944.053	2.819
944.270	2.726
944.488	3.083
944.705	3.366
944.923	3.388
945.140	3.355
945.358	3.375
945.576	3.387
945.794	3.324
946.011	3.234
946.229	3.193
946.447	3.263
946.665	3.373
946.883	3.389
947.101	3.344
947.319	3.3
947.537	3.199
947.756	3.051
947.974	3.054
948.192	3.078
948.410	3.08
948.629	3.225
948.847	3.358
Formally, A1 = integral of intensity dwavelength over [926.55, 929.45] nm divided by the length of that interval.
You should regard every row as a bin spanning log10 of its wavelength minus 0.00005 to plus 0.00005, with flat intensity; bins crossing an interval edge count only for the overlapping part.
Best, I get 3.49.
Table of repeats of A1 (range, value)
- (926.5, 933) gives 3.5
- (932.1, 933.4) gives 3.42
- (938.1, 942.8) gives 3.32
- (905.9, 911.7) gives 3.61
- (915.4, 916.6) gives 3.51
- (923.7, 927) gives 3.48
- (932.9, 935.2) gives 3.39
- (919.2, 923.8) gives 3.44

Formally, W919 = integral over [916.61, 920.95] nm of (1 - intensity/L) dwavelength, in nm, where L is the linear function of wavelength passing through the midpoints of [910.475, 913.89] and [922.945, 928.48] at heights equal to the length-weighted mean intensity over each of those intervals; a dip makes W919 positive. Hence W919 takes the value 0.117 nm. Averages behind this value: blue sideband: 3.62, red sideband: 3.48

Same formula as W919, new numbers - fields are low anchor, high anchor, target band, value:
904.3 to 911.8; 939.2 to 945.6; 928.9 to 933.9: -0.156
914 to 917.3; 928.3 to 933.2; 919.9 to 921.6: 0.043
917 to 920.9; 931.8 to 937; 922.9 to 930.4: -0.163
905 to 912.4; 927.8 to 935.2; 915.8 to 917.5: 0.040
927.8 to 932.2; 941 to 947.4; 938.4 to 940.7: 0.017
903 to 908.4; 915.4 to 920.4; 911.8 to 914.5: -0.095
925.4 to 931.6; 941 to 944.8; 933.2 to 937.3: 0.044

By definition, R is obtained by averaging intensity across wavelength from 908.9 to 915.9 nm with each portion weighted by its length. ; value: 3.6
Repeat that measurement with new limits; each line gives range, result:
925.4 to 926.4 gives 3.47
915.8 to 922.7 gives 3.46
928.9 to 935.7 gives 3.45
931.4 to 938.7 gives 3.38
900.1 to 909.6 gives 3.61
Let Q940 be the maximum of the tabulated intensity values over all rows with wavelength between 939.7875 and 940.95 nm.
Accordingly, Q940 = 3.406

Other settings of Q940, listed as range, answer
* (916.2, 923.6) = 3.517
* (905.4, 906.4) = 3.651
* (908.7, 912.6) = 3.679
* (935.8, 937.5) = 3.444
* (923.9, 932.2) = 3.642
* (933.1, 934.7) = 3.542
